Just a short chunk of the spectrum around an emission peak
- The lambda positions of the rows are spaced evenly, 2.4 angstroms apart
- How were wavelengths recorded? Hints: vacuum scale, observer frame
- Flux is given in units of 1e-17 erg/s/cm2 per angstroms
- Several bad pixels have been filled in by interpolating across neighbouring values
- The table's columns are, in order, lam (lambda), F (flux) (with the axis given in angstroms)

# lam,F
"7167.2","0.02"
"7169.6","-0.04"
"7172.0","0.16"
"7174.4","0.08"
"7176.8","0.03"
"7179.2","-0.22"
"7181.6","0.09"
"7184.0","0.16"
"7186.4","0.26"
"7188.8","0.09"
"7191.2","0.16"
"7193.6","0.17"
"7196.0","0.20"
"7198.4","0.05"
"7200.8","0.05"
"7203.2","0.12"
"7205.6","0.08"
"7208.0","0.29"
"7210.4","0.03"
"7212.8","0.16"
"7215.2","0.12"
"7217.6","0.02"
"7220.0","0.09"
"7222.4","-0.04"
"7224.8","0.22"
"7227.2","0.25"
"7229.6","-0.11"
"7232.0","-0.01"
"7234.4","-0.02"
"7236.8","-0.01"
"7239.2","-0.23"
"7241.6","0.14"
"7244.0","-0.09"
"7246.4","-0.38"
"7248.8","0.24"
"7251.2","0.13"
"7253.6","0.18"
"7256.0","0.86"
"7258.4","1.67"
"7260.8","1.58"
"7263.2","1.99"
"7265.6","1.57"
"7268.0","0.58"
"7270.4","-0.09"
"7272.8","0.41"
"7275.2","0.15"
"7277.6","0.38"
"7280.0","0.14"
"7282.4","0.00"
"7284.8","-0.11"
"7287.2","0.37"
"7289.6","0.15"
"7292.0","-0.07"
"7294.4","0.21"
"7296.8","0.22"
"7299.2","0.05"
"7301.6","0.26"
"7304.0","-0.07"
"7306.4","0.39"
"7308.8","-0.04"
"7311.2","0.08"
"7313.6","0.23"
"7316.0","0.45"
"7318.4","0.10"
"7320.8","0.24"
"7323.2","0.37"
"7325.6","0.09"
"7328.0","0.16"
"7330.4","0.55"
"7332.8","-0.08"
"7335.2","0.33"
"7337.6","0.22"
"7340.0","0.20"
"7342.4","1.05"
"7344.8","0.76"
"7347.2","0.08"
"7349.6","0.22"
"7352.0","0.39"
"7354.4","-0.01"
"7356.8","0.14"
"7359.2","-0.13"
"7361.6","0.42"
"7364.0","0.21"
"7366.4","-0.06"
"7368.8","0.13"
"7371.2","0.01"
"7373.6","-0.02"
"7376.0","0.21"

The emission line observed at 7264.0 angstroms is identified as [O II] 3727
